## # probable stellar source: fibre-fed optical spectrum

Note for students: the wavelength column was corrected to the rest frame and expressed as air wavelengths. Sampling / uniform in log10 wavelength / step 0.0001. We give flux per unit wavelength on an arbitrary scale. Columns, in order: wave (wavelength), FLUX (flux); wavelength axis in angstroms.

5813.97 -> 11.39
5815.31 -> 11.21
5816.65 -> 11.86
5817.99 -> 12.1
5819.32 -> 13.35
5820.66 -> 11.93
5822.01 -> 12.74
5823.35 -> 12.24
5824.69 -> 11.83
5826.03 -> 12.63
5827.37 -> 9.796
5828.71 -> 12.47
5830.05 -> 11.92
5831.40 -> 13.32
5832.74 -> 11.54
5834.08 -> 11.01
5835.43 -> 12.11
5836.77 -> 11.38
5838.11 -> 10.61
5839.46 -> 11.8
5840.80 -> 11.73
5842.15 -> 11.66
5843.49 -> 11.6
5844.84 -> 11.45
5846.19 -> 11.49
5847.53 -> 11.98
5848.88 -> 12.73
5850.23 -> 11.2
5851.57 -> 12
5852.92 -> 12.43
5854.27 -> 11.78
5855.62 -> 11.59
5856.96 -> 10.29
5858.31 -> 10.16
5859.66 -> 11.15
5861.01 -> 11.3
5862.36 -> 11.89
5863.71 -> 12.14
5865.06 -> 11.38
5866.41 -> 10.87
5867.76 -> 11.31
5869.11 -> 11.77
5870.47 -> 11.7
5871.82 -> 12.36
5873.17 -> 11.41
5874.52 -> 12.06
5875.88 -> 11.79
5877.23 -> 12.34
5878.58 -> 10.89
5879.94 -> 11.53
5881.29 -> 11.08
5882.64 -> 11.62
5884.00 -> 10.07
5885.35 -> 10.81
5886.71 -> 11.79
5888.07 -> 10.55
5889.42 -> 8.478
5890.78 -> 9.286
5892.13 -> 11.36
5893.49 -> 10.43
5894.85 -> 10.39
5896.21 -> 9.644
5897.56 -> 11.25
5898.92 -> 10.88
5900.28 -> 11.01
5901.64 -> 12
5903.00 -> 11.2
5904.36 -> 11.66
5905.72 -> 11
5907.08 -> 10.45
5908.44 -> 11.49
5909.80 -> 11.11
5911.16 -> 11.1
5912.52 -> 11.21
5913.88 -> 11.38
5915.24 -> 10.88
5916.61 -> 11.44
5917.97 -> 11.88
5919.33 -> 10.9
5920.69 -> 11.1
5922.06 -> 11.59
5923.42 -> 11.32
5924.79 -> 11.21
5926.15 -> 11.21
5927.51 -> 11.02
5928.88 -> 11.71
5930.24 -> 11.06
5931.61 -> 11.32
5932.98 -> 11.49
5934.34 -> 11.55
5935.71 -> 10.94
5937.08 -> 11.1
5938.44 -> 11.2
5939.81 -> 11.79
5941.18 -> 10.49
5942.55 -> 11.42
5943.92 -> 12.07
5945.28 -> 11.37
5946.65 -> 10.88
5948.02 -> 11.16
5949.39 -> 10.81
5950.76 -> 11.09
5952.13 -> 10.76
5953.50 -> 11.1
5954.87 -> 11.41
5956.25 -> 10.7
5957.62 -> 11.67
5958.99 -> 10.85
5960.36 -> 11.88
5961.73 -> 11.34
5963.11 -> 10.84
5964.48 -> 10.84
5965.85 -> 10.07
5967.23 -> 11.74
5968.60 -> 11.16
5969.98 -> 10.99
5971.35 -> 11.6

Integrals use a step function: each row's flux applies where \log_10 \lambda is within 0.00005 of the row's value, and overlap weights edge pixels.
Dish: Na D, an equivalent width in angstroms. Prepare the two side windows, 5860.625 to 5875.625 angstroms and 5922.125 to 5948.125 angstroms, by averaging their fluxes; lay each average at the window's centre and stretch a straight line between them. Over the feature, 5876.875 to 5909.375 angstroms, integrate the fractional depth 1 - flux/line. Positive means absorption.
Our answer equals 1.8 angstroms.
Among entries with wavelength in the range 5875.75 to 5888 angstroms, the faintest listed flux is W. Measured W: 10.07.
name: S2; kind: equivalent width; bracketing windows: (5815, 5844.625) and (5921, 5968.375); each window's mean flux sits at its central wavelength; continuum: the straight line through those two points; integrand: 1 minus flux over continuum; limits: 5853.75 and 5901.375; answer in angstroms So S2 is 2.0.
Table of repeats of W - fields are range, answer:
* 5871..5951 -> 8.478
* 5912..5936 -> 10.88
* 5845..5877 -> 10.16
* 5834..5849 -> 10.61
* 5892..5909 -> 9.644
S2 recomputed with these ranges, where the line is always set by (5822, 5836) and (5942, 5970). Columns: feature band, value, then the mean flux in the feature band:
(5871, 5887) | 0.2 angstroms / 11.5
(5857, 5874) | 0.4 angstroms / 11.4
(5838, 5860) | 0.5 angstroms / 11.5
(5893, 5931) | 1.0 angstroms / 11.1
